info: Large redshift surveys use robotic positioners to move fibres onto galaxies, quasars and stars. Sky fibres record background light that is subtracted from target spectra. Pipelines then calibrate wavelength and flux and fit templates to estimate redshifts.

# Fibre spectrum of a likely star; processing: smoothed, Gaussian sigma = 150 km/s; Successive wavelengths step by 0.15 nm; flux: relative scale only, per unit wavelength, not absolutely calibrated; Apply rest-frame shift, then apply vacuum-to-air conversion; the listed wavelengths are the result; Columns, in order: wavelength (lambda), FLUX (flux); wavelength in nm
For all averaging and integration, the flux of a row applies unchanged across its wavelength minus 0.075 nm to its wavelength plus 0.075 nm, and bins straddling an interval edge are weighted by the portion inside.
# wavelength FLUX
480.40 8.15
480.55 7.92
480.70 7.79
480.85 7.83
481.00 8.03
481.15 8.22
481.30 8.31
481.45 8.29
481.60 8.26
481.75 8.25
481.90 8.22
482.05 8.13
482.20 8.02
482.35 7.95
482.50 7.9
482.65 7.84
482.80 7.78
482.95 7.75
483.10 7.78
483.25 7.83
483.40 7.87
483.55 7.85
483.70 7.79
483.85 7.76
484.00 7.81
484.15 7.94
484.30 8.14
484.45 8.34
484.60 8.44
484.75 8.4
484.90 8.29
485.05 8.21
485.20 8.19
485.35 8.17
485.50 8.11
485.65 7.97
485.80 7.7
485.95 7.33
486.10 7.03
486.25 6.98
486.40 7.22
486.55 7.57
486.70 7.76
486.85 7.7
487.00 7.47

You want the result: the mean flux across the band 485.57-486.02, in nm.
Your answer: 7.68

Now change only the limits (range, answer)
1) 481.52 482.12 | 8.22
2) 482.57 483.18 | 7.79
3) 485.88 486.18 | 7.17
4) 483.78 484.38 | 7.92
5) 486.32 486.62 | 7.39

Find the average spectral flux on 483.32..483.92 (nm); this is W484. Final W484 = 7.82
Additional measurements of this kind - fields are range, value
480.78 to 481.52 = 8.14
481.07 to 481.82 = 8.26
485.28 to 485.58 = 8.14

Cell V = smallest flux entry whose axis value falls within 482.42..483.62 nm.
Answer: 7.75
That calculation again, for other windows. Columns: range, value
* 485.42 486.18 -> 7.03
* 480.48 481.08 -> 7.79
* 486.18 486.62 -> 6.98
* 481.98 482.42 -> 7.95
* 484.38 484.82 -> 8.34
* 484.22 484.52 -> 8.14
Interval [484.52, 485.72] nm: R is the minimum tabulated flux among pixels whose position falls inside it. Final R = 7.97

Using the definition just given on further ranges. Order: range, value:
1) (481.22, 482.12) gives 8.13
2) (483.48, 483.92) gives 7.76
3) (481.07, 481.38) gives 8.22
